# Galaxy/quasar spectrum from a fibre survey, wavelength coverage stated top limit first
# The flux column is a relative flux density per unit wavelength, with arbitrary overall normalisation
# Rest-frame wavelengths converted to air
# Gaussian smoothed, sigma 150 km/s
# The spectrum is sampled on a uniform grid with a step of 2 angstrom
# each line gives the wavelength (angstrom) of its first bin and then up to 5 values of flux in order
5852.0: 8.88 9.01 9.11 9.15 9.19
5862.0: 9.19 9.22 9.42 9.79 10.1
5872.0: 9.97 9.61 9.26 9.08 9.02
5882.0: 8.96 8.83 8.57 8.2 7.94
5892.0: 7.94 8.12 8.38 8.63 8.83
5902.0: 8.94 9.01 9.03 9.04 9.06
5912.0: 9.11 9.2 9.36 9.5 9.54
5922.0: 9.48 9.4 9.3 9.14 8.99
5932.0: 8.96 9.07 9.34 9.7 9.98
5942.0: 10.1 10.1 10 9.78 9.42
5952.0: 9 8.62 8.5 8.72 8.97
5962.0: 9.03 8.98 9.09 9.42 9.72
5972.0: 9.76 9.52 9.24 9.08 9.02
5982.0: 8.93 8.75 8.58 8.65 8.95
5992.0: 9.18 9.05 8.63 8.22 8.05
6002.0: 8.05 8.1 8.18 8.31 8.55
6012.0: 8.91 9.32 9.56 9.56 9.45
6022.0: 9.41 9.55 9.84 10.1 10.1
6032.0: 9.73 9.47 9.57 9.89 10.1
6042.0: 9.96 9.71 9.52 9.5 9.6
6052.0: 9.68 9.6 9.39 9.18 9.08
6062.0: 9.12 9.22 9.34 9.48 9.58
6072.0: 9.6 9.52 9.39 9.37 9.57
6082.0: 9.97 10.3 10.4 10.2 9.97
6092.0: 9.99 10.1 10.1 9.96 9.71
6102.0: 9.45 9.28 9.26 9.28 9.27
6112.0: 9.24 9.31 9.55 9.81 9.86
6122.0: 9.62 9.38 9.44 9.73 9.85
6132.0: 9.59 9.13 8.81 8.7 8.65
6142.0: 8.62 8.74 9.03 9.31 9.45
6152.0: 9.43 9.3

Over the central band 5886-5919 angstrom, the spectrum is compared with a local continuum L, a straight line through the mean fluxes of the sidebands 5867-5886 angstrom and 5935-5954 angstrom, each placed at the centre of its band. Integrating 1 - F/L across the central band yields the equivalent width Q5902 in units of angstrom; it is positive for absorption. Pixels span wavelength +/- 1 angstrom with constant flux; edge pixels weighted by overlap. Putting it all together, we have 2.5 angstrom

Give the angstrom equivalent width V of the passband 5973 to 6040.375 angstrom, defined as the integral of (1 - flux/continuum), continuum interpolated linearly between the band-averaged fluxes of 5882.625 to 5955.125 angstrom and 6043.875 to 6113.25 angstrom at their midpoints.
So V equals 2.0 angstrom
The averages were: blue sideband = 9.1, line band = 9.1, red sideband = 9.6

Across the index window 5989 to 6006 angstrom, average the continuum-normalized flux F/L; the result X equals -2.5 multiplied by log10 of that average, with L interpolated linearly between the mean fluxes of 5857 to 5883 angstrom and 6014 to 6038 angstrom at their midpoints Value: 0.13 mag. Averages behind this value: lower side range 9.38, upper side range 9.66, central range 8.51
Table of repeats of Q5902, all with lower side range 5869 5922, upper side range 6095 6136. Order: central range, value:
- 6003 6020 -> 0.77 angstrom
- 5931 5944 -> -0.69 angstrom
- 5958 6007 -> 1.68 angstrom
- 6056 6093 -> -0.78 angstrom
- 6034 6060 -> -0.72 angstrom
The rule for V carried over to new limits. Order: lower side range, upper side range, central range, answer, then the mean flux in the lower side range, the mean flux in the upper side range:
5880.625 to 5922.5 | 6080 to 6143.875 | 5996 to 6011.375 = 1.56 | 8.84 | 9.55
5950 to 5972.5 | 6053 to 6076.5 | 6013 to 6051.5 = -1.66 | 9.07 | 9.37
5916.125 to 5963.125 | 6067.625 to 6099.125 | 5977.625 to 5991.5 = 0.94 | 9.33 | 9.85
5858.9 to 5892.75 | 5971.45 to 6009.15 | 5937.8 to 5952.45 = -1.51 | 9.08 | 8.74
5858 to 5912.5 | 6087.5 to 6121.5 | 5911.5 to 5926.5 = -0.47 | 8.98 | 9.66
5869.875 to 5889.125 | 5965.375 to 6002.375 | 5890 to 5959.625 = -0.73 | 9.11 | 8.96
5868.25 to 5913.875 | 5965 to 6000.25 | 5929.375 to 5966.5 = -1.30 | 8.91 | 9.01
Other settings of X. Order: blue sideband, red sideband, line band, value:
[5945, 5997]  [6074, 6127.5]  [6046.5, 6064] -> 0.01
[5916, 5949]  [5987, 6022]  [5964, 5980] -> -0.03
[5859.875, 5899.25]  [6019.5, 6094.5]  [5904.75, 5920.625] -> -0.01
